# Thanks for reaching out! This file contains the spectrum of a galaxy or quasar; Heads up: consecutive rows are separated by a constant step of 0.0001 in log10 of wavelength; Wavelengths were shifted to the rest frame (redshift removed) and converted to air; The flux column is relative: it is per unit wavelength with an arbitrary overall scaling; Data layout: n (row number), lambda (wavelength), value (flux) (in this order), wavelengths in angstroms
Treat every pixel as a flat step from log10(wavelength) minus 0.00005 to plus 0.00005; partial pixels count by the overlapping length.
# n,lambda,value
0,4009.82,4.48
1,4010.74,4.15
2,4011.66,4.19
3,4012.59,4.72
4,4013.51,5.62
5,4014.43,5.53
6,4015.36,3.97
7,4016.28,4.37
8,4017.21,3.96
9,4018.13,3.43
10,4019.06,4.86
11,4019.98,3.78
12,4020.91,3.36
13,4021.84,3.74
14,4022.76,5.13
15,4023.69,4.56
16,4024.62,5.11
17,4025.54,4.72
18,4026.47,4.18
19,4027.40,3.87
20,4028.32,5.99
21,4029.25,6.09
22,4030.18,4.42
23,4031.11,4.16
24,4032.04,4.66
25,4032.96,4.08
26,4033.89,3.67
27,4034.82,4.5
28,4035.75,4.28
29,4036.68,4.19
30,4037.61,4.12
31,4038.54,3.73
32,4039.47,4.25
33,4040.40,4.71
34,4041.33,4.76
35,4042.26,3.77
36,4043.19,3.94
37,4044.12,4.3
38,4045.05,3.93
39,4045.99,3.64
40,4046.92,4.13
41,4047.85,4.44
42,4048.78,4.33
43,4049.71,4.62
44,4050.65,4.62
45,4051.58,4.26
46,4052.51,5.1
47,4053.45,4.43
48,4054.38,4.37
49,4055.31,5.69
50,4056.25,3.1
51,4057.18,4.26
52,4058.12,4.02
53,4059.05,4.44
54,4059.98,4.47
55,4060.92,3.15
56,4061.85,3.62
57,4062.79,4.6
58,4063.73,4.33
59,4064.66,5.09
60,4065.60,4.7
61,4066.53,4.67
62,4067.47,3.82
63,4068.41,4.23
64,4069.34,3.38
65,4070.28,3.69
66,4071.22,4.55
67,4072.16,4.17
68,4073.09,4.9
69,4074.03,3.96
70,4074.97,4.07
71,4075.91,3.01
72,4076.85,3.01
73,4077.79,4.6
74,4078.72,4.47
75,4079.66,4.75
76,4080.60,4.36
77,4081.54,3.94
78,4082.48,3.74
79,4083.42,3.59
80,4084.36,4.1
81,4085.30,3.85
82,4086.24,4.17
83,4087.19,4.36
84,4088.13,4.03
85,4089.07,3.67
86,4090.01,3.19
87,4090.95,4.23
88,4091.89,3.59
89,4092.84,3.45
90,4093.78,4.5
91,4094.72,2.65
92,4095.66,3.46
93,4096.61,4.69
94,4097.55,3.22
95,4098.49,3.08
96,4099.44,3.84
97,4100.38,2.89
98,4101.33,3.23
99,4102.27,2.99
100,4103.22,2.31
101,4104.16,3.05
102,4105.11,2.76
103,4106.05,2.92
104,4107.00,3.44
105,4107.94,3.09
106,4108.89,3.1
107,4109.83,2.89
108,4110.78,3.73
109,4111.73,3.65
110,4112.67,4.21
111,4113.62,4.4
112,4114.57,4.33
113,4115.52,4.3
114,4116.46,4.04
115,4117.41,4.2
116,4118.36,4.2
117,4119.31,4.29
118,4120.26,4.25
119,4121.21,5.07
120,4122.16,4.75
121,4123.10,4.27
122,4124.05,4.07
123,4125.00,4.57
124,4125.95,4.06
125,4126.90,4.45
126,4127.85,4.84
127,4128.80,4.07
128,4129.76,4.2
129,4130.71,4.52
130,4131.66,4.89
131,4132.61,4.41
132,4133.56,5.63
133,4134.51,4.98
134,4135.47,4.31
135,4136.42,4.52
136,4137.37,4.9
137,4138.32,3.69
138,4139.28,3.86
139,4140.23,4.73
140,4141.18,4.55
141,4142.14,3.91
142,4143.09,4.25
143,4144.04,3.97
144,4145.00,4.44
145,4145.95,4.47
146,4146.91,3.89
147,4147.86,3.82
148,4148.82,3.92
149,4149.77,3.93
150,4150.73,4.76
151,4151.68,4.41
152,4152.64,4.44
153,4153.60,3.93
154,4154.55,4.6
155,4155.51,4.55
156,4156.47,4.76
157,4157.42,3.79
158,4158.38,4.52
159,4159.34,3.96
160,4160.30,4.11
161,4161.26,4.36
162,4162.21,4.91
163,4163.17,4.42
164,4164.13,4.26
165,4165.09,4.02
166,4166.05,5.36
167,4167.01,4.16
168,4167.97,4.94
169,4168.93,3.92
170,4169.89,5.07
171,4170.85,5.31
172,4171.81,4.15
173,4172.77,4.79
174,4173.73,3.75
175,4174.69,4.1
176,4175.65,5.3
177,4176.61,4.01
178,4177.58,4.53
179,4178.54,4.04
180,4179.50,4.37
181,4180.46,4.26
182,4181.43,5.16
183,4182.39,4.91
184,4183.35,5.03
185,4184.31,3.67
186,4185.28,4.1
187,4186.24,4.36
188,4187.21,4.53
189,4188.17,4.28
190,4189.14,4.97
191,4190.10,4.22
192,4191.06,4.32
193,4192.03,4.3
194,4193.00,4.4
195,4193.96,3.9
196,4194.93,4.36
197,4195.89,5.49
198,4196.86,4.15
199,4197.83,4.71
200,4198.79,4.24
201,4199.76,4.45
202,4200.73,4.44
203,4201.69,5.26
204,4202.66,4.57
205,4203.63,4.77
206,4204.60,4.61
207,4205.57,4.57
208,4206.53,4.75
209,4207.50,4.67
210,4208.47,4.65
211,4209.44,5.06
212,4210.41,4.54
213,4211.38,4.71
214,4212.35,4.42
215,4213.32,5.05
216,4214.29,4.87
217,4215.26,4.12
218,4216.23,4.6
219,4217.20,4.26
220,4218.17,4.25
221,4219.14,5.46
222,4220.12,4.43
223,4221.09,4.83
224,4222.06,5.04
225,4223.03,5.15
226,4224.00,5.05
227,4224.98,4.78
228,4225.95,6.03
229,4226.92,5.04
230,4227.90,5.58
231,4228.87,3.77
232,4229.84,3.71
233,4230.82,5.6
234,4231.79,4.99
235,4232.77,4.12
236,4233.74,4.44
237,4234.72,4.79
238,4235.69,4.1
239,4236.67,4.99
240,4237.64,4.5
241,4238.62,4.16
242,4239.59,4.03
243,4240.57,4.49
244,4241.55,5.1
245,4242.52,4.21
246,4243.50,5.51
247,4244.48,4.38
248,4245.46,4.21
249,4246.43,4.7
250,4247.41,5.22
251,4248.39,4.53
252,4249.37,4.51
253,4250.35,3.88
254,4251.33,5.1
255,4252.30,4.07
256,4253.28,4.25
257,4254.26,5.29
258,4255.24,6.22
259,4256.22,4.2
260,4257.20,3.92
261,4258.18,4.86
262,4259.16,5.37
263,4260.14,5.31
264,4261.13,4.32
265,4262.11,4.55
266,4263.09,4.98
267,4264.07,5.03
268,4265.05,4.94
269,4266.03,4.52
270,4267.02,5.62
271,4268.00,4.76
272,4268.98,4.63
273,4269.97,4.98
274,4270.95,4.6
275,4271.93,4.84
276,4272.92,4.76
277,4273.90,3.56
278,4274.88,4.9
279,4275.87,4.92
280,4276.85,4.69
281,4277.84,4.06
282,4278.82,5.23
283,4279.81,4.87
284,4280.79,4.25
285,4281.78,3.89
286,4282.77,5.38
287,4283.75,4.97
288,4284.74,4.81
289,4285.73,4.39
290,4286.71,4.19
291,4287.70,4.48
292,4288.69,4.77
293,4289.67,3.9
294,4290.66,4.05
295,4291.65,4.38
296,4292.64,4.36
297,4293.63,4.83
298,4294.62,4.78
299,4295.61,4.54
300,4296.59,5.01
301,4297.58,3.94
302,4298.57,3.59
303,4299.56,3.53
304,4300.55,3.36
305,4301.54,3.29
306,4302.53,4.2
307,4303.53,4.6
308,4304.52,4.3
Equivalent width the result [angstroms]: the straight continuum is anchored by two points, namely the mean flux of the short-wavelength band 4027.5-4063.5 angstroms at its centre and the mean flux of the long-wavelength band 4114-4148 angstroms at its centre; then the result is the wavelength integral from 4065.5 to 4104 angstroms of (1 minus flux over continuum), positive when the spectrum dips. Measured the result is 4.8 angstroms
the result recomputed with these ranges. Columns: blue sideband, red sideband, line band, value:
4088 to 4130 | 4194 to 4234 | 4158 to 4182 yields -0.8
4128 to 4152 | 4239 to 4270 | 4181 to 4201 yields 0.2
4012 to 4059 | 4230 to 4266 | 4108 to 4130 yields 1.7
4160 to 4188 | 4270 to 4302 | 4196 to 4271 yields -4.5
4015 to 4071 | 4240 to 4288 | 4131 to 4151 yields 0.5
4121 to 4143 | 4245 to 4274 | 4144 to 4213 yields 1.7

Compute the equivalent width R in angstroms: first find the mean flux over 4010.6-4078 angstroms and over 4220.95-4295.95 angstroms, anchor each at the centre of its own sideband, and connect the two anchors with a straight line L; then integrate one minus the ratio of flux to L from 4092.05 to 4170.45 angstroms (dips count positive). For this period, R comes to 6.30 angstroms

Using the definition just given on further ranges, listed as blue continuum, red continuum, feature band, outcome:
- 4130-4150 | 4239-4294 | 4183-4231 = -1.2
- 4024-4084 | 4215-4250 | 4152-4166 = 0.5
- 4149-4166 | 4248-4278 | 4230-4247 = 0.2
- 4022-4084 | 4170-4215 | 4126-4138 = -0.5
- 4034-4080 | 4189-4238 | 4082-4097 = 1.7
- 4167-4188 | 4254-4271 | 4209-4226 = -0.4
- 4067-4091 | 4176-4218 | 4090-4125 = 3.6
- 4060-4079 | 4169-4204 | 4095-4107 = 2.9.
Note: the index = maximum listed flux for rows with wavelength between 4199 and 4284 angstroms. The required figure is 6.22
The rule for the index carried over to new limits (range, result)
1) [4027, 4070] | 6.09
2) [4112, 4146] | 5.63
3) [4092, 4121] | 4.69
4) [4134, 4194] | 5.36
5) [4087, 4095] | 4.5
